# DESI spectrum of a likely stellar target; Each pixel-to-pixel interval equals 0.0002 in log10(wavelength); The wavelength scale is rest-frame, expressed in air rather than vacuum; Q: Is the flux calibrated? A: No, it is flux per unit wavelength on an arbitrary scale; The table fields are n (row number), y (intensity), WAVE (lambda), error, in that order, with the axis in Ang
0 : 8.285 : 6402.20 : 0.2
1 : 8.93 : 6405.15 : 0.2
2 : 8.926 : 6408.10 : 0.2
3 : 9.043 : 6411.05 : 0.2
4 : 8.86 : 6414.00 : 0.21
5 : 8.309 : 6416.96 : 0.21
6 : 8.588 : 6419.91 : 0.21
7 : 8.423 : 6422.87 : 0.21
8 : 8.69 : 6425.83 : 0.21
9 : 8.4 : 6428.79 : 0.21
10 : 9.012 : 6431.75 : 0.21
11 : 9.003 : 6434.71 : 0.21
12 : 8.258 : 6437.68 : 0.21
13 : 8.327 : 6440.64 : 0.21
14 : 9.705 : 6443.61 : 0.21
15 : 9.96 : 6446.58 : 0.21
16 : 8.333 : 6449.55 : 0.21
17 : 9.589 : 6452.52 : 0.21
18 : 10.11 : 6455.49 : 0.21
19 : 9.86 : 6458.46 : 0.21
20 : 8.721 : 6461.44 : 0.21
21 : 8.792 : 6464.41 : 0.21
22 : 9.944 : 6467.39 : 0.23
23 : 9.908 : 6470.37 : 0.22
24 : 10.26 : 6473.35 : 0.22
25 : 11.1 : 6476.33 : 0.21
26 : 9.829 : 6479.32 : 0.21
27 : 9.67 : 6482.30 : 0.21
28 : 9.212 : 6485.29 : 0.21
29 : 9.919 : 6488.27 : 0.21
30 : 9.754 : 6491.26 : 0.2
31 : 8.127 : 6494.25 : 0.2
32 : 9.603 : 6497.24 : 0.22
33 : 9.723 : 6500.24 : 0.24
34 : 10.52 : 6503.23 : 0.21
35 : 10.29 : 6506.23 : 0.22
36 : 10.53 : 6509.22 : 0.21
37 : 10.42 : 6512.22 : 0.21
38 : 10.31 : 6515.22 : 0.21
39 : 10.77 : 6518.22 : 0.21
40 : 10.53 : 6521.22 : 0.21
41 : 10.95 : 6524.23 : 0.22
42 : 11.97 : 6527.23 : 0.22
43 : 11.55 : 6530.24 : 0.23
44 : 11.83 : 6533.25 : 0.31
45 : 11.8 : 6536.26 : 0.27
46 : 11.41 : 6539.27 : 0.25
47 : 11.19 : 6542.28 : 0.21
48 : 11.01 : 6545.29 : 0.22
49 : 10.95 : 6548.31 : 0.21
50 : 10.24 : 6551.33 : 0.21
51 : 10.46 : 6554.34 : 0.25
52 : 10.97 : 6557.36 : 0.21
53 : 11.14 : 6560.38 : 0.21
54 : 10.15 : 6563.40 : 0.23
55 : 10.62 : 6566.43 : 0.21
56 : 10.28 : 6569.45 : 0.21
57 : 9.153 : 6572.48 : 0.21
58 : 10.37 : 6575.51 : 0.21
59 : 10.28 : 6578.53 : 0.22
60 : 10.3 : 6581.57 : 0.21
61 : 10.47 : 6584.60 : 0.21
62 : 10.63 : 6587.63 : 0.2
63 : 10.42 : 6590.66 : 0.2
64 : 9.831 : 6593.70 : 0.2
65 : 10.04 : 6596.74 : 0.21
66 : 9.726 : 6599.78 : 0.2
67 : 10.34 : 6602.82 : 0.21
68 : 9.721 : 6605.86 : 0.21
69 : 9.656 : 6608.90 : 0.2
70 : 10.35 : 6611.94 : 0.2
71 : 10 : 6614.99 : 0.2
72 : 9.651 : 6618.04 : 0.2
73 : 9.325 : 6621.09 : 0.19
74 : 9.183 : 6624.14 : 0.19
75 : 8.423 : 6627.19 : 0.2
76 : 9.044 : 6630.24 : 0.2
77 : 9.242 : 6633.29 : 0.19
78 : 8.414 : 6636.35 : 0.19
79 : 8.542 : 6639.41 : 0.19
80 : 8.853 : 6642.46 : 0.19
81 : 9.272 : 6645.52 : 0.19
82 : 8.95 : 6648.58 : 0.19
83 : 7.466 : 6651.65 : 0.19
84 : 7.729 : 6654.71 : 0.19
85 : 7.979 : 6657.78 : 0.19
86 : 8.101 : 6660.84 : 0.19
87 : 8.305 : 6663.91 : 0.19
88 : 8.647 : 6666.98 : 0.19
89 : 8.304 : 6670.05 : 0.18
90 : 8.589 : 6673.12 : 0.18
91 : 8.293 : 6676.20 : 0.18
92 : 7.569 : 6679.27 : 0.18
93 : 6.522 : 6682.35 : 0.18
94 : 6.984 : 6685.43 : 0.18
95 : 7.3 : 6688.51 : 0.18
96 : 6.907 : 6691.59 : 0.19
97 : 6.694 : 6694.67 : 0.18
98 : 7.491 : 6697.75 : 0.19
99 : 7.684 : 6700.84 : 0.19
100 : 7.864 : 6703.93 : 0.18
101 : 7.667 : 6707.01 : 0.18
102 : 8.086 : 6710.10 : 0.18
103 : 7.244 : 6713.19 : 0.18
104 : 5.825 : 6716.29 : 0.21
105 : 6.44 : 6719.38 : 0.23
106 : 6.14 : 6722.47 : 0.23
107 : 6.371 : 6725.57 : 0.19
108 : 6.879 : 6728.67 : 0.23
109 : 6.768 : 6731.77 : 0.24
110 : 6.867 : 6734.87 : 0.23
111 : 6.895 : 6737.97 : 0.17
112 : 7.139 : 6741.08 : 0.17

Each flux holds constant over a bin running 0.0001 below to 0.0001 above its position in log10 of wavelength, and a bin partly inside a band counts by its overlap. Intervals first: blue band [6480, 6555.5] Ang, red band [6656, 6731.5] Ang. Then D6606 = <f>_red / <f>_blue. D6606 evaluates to 0.70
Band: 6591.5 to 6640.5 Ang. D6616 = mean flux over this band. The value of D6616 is 9.49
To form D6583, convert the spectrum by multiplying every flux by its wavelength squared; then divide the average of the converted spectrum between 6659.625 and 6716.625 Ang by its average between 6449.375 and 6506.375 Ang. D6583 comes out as 0.84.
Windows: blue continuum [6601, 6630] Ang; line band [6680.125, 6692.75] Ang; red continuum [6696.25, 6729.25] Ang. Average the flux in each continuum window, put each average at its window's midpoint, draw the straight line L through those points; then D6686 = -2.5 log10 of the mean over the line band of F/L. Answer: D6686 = 0.117 mag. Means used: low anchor 9.6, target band 6.96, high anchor 7.07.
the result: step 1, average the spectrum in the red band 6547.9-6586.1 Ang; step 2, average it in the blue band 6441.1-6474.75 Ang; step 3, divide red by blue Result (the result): 1.1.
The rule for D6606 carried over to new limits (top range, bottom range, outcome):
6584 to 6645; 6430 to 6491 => 1.01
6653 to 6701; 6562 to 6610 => 0.76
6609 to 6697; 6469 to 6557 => 0.80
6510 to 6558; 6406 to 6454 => 1.25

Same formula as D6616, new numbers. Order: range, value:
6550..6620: 10.2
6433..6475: 9.35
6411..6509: 9.35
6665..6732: 7.3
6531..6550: 11.4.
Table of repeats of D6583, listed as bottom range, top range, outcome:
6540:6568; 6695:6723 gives 0.70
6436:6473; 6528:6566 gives 1.22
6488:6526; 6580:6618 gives 1.03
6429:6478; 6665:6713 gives 0.87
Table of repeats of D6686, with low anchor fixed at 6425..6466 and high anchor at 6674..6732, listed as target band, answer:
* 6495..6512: -0.17 mag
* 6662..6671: -0.14 mag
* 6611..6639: -0.20 mag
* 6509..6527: -0.25 mag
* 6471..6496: -0.11 mag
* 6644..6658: -0.11 mag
